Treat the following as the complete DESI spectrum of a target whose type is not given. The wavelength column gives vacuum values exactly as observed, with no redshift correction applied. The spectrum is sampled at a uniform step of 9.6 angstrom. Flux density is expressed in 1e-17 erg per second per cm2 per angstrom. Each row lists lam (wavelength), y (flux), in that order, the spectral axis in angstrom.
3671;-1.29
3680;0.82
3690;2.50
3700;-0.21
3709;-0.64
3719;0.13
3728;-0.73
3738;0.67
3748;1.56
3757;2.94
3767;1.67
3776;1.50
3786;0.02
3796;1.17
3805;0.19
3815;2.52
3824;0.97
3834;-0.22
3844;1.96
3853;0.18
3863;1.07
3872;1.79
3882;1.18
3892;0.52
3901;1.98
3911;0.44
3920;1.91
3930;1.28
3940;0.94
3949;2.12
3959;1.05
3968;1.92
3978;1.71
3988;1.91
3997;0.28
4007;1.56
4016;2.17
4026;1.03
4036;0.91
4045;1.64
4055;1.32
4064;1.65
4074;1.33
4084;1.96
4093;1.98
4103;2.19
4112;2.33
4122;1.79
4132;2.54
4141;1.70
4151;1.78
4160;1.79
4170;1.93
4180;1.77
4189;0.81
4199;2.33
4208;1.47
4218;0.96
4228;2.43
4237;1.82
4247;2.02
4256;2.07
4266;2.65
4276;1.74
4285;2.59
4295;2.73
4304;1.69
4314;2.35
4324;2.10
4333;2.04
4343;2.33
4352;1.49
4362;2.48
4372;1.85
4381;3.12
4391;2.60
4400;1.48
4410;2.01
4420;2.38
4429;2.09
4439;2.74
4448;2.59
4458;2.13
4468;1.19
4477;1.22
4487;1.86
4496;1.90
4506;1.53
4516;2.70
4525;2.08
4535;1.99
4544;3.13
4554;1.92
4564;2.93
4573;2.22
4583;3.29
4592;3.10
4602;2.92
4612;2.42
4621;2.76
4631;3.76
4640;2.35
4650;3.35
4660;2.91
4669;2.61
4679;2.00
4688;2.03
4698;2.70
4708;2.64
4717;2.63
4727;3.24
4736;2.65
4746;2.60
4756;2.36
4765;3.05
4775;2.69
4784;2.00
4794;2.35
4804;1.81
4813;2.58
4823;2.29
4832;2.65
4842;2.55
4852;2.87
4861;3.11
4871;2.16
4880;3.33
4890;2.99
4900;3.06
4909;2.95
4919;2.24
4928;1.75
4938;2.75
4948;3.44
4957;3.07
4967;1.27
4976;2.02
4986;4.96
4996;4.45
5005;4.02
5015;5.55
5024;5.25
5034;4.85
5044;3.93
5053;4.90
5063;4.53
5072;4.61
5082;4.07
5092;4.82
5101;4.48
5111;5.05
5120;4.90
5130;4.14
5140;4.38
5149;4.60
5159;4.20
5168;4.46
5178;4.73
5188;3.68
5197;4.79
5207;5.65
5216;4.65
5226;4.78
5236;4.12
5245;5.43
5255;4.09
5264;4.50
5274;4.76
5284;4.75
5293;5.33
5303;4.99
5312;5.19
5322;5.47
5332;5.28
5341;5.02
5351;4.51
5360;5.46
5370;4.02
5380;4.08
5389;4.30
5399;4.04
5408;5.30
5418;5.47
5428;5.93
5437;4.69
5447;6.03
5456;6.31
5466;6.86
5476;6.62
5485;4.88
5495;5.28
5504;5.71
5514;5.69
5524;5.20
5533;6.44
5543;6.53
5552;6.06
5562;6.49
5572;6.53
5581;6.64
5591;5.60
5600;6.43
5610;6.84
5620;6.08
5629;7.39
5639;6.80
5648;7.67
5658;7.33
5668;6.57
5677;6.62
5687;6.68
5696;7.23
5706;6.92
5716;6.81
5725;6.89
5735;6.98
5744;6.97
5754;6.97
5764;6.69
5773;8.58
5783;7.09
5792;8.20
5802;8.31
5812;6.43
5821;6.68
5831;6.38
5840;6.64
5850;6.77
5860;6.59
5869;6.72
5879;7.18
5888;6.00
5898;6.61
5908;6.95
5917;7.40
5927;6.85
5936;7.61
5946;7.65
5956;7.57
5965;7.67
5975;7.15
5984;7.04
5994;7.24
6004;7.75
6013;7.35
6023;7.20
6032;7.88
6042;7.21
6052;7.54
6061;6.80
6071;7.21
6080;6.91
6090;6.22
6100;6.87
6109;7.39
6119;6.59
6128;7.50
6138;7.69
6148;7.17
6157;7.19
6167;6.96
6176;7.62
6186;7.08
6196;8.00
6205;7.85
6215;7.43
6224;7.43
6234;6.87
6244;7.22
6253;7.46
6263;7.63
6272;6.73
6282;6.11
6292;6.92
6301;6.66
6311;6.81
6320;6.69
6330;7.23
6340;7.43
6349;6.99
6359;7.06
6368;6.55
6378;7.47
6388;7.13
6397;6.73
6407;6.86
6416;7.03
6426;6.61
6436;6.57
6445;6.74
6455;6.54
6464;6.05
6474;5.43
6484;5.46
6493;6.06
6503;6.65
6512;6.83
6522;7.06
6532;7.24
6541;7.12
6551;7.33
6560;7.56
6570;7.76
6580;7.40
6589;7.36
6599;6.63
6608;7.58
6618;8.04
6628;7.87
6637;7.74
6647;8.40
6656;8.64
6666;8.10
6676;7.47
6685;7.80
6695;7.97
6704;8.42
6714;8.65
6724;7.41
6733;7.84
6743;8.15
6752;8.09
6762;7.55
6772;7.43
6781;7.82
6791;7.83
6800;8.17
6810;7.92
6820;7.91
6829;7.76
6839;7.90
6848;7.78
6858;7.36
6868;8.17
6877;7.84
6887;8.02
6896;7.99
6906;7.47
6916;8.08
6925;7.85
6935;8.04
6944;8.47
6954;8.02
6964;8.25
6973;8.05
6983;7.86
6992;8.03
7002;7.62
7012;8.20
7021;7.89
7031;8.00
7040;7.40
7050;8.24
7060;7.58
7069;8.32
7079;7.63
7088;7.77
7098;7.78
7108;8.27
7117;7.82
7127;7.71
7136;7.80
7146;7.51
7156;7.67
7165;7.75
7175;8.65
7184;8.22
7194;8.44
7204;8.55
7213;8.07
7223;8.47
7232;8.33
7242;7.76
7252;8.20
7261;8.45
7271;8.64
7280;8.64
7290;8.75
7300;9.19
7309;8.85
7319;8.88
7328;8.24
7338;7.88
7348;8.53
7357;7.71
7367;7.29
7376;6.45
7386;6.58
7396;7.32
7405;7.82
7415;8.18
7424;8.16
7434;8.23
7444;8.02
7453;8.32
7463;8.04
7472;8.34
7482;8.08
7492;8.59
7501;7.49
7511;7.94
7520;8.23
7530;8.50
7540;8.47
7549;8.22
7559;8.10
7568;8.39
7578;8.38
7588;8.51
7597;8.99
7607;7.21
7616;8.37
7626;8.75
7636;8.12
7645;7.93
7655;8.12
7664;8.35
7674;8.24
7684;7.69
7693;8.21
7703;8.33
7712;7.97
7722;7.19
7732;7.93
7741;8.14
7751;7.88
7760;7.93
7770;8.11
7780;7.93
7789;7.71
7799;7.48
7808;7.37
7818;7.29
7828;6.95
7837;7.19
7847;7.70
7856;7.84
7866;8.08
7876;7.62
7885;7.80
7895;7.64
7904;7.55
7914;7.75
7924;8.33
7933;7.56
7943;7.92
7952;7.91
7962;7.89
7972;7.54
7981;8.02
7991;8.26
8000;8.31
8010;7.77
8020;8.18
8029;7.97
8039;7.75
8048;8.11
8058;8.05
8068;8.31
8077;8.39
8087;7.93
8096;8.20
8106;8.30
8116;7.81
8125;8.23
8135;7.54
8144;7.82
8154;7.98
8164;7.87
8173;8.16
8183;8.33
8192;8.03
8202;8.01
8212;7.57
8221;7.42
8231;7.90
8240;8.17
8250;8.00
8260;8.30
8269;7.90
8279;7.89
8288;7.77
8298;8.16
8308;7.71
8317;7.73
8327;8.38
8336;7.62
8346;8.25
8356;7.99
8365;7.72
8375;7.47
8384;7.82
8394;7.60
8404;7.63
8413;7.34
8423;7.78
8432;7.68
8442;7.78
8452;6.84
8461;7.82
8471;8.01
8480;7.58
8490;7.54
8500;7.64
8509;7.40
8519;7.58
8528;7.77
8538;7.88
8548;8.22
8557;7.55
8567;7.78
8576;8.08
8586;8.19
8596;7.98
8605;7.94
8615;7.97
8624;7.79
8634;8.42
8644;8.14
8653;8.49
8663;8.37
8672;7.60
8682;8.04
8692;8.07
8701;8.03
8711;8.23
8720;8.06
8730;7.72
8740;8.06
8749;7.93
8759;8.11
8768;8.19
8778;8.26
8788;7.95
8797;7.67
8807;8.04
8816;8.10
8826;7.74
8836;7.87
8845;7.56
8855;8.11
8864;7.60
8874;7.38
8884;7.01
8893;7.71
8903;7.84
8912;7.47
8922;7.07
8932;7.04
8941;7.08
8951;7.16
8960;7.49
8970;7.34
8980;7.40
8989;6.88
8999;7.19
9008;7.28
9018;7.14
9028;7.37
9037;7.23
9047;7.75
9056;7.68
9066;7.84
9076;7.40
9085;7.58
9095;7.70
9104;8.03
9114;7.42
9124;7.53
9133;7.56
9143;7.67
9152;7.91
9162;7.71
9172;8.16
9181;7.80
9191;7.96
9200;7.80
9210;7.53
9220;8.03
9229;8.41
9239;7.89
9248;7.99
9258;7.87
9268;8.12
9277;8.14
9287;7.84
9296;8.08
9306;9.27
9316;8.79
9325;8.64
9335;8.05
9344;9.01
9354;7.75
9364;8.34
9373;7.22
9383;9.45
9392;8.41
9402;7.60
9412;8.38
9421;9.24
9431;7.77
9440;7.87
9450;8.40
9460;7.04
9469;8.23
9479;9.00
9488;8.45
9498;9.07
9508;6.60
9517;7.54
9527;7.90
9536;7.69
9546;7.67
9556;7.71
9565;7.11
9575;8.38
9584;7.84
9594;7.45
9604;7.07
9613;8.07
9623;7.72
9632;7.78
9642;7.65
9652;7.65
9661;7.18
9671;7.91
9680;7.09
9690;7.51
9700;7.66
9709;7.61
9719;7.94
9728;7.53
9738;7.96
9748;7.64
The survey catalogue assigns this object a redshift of 0.25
